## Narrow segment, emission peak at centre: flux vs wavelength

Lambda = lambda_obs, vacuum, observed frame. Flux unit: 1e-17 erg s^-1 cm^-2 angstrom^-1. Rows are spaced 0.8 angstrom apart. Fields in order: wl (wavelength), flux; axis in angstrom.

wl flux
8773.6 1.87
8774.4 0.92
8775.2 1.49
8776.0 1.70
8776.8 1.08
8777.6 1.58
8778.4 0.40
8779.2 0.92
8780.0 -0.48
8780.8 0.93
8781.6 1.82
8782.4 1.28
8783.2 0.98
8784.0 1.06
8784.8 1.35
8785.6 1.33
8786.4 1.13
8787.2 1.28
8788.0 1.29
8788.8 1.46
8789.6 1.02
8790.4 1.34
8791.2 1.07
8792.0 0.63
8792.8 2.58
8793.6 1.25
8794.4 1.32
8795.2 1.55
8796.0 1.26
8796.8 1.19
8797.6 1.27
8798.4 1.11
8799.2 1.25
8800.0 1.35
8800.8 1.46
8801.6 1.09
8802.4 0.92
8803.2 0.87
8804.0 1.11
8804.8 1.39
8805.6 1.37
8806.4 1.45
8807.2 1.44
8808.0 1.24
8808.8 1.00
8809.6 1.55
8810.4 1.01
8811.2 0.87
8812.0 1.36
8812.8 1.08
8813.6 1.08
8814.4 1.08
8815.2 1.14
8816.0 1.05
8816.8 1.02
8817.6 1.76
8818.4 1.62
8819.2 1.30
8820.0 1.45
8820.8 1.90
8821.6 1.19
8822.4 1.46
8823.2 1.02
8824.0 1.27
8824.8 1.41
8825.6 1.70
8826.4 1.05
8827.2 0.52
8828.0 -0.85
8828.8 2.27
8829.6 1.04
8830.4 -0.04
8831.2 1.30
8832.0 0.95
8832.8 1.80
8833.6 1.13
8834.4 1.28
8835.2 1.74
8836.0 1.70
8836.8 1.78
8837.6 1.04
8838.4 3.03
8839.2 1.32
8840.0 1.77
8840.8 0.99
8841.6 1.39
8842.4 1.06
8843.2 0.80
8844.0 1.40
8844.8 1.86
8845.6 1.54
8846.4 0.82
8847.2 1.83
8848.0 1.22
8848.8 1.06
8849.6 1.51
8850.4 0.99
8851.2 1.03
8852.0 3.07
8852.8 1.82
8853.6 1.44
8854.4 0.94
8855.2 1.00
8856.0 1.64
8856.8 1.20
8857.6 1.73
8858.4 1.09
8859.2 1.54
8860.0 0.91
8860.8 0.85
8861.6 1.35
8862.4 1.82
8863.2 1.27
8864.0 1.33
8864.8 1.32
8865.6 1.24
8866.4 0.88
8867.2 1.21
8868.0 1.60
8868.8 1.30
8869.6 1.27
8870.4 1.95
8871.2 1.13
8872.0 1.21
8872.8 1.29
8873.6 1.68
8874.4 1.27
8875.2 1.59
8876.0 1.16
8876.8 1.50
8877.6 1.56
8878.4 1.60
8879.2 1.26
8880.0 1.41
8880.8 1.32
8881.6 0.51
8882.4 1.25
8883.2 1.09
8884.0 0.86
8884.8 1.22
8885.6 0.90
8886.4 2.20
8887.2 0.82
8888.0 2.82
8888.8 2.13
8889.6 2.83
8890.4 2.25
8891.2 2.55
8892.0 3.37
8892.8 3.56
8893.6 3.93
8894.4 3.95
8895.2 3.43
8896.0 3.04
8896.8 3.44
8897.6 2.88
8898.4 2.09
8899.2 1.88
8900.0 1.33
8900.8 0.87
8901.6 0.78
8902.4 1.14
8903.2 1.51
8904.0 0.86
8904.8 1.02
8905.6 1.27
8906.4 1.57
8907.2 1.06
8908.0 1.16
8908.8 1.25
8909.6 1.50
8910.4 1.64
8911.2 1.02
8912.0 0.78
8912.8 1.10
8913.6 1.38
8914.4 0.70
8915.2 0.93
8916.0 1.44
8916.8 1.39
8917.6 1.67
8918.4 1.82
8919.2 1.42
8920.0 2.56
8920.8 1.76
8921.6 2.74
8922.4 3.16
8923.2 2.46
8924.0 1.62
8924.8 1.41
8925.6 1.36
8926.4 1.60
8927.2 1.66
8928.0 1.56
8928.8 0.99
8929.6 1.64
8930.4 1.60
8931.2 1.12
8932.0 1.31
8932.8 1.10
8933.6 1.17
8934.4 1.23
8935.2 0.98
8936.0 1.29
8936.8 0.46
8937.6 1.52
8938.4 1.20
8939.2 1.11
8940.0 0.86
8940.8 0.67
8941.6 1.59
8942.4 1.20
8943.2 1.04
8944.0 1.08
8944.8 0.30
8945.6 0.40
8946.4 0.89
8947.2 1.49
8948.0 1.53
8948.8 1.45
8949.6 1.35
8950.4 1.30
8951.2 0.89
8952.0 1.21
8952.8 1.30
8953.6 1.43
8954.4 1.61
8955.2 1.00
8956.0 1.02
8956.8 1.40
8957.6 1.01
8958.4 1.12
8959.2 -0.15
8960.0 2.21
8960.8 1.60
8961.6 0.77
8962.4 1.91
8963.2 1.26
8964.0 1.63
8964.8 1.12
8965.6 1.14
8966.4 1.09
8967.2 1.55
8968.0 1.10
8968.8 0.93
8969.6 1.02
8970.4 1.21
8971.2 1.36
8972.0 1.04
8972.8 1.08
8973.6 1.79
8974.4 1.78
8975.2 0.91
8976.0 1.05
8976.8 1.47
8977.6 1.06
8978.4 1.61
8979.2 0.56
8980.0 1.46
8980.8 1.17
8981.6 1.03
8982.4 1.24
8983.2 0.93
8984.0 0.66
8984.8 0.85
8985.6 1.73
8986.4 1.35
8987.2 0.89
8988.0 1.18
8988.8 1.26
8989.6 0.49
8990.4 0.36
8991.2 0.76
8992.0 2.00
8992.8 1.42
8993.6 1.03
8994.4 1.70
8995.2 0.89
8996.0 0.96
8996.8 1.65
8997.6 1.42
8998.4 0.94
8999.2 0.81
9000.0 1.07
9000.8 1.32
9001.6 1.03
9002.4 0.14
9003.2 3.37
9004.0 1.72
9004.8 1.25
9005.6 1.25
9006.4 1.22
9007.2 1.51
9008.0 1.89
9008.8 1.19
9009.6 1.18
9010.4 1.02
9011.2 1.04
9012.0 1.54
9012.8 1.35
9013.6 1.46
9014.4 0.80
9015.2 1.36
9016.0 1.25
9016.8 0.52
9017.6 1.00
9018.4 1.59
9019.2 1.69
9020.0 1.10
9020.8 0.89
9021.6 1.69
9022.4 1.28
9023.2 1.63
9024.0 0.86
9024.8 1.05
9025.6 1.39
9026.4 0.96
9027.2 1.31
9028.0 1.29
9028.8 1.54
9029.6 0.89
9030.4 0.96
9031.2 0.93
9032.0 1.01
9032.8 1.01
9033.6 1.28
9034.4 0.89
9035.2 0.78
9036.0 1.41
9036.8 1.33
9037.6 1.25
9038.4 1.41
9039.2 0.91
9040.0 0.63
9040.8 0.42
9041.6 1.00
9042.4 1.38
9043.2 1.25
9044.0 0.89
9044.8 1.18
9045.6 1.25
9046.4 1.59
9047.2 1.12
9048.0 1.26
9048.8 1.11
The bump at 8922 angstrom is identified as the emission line [N II]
